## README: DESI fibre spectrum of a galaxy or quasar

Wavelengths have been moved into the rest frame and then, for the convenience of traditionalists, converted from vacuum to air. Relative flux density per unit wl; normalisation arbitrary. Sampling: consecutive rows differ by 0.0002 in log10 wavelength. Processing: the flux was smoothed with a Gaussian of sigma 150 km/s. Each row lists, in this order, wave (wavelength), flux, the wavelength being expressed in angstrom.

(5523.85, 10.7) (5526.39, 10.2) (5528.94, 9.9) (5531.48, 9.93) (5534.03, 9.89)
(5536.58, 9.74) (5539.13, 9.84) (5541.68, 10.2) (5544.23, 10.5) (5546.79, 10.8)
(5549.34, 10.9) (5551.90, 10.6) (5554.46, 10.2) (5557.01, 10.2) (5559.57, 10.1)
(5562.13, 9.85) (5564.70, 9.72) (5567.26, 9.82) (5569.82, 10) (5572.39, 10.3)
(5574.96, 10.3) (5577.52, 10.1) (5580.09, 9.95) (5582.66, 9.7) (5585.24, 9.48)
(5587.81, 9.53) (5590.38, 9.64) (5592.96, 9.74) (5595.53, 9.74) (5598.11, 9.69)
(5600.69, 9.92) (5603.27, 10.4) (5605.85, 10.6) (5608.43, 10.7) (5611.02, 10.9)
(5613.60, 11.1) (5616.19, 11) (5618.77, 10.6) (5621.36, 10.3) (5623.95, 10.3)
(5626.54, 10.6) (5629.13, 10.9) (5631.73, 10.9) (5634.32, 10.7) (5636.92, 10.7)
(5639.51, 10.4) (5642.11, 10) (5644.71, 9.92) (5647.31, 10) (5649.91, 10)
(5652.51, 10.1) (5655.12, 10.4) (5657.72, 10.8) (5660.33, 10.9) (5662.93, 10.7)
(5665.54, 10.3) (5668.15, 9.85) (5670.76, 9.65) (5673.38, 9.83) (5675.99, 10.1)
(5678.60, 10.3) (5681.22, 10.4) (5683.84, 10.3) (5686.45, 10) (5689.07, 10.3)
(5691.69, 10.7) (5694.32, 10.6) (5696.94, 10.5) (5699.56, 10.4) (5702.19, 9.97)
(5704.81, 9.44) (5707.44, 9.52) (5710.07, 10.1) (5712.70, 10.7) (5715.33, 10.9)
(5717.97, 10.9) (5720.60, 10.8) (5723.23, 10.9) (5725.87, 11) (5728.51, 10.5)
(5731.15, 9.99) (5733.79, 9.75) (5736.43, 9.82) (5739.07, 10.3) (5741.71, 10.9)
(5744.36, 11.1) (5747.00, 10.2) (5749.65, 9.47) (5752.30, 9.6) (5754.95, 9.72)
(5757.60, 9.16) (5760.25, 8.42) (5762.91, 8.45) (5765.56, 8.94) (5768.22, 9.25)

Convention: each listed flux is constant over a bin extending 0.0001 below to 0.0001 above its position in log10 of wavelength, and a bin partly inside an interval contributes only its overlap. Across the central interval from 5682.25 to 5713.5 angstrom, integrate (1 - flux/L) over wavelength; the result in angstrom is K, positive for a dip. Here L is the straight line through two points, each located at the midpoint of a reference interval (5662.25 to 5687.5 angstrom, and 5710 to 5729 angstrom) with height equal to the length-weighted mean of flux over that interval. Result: 0.76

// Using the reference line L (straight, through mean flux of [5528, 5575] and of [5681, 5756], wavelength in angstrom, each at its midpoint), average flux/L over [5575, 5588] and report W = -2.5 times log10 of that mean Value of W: 0.04 mag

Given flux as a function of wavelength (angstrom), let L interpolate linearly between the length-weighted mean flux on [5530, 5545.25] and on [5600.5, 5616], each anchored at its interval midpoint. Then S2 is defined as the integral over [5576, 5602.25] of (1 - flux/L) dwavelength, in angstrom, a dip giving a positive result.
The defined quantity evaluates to 1.84 angstrom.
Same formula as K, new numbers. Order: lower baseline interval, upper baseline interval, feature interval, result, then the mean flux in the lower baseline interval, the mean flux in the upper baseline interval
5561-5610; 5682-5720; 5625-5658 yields -0.88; 9.96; 10.3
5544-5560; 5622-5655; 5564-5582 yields 0.75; 10.5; 10.4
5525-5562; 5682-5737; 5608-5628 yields -0.82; 10.2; 10.3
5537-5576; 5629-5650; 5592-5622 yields -0.25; 10.2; 10.4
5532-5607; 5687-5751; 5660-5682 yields 0.15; 10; 10.4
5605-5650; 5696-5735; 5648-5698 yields 0.73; 10.5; 10.4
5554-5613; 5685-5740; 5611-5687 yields -1.52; 10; 10.3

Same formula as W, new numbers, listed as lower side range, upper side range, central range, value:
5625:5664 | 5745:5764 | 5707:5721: -0.08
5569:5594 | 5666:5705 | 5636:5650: -0.01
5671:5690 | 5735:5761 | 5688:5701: -0.04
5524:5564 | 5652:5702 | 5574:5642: 0.00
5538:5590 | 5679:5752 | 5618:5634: -0.04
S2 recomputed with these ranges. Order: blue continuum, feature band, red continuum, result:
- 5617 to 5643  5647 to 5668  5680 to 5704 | 0.1 angstrom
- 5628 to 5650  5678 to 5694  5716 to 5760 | -0.1 angstrom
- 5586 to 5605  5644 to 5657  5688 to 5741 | -0.1 angstrom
